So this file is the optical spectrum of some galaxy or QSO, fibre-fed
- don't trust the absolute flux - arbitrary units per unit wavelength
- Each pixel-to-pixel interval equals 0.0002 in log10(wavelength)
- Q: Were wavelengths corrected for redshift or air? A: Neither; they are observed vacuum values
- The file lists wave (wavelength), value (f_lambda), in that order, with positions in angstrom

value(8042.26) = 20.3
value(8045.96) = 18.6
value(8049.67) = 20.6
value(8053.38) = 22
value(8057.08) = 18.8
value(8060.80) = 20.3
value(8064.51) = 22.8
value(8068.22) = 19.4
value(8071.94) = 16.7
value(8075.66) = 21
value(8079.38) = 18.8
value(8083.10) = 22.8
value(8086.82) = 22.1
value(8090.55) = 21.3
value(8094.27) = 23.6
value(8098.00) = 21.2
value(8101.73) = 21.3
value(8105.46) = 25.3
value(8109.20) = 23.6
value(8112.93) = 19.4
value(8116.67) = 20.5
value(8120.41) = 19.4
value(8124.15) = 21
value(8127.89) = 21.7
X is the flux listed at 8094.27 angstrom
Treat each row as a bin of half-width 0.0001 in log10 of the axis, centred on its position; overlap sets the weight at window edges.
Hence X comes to 23.6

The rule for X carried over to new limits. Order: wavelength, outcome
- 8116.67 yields 20.5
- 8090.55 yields 21.3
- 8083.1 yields 22.8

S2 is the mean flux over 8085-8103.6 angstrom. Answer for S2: 21.9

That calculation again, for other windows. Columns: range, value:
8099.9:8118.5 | 22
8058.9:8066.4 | 21.5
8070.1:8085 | 19.8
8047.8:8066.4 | 20.9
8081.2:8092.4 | 22.1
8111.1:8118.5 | 19.9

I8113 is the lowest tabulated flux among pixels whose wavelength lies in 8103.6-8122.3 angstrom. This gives 19.4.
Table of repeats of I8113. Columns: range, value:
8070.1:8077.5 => 16.7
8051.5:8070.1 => 18.8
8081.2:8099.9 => 21.2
